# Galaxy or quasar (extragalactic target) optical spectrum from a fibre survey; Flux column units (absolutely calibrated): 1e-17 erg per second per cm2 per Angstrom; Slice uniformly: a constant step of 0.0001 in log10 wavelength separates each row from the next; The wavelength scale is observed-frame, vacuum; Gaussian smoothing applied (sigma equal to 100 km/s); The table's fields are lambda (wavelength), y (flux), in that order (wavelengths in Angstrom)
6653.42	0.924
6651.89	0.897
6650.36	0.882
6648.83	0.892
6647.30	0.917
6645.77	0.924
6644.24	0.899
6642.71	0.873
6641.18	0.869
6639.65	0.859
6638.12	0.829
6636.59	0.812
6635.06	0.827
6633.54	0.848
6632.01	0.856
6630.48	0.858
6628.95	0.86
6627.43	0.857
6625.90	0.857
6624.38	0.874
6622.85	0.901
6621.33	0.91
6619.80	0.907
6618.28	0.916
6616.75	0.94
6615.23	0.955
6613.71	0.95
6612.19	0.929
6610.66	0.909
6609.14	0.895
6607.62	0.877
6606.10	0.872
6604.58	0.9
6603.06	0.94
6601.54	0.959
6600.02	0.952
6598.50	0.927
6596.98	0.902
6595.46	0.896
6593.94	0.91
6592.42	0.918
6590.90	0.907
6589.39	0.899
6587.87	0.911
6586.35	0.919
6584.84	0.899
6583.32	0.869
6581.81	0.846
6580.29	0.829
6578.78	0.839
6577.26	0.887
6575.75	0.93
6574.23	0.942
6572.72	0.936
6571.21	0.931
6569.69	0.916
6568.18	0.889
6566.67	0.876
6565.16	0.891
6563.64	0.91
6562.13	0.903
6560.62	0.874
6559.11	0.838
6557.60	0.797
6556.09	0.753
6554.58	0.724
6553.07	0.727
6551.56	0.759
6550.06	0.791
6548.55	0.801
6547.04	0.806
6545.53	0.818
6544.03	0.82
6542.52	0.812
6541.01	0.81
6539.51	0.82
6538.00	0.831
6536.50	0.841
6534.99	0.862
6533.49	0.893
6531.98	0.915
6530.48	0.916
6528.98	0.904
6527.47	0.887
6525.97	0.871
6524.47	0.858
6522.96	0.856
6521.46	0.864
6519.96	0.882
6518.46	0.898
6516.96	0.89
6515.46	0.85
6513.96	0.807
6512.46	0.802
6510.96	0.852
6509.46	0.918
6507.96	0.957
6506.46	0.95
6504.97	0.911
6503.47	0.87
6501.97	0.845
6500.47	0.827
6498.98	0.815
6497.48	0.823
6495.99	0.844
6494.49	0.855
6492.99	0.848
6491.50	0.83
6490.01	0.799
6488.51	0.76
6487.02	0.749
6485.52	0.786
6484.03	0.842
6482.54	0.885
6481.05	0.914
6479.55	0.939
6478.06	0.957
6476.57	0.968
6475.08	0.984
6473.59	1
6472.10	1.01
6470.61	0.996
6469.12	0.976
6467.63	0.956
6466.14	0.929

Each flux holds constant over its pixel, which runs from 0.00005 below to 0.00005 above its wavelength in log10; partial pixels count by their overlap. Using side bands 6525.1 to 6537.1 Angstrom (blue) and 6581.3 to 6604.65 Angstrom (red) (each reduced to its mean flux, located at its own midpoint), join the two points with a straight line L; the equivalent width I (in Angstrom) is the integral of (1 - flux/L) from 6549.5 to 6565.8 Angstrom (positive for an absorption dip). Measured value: 1.49 Angstrom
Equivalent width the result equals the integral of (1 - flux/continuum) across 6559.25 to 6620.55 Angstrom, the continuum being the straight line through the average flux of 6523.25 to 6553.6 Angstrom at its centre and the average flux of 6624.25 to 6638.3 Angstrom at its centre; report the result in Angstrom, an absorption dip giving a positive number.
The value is -4.5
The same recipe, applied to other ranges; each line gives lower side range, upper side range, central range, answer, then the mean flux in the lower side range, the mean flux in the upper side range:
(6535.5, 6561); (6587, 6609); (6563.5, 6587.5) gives -0.9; 0.801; 0.912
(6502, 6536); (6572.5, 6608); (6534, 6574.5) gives 2.4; 0.881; 0.903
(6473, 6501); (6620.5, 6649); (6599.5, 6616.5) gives -1.1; 0.864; 0.869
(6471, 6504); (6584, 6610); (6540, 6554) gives 1.6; 0.872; 0.911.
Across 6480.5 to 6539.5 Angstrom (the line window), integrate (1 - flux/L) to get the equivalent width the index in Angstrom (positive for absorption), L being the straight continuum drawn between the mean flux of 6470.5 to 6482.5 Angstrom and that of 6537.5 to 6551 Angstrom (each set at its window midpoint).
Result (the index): 1.9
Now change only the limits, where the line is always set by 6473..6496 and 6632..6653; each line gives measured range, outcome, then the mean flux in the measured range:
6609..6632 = -0.74 Angstrom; 0.9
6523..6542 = 0.13 Angstrom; 0.866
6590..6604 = -0.82 Angstrom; 0.923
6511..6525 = 0.26 Angstrom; 0.856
